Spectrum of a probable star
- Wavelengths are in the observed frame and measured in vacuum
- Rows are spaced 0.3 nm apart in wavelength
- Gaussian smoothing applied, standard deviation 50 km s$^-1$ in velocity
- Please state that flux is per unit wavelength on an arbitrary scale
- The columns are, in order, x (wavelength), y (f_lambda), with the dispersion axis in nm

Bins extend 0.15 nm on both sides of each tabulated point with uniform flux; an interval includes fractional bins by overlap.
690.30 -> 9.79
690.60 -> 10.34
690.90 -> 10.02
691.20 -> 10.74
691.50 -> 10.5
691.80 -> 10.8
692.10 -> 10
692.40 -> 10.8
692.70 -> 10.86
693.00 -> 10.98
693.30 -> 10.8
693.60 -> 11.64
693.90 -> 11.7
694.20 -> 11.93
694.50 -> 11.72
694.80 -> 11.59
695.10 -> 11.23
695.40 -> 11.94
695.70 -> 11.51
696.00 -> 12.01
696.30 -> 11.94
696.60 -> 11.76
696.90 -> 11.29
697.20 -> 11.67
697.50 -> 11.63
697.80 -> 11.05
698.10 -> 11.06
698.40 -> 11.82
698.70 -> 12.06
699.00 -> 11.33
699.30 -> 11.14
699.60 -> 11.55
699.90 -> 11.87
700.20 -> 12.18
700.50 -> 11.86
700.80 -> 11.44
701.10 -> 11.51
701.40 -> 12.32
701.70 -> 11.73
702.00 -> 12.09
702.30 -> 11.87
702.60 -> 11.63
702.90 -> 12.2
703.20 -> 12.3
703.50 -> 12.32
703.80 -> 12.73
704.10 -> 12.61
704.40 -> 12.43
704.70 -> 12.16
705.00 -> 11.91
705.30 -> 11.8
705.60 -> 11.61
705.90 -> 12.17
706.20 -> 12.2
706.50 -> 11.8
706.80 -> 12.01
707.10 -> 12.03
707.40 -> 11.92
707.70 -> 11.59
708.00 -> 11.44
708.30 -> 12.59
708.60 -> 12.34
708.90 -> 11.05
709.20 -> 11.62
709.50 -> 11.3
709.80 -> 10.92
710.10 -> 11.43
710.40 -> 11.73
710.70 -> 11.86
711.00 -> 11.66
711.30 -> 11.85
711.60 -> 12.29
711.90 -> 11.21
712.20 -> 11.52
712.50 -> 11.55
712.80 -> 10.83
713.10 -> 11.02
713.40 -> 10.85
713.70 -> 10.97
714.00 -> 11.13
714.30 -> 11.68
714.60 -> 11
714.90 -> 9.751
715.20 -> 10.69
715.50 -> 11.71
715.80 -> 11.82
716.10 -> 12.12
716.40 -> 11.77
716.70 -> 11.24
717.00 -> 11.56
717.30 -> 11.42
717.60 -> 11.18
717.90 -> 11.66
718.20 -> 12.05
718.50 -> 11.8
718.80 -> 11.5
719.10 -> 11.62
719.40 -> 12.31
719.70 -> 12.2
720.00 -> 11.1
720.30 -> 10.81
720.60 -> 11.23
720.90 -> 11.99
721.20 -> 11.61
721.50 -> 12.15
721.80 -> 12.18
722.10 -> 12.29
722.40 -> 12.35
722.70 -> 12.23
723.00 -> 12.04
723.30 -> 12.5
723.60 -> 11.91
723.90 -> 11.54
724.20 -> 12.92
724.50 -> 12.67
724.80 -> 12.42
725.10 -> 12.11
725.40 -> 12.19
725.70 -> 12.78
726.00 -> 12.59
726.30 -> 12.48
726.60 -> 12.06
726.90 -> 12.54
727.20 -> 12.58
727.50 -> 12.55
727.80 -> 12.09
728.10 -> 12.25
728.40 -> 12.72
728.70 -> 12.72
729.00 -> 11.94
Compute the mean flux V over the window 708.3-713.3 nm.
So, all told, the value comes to 11.5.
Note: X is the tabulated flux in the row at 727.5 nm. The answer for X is 12.55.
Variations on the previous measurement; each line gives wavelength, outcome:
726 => 12.59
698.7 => 12.06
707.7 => 11.59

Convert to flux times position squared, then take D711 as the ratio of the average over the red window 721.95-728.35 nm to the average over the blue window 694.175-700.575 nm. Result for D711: 1.1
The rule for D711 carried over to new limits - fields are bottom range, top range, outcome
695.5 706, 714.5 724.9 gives 1.05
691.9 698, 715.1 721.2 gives 1.09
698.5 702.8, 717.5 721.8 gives 1.05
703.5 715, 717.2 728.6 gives 1.08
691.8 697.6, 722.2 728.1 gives 1.18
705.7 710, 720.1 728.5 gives 1.08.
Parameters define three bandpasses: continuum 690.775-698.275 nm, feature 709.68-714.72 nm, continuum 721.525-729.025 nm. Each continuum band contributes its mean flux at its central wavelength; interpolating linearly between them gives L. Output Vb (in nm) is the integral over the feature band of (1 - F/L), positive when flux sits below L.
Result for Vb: 0.21 nm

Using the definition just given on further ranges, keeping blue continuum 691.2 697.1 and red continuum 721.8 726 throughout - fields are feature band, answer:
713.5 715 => 0.13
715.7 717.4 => 0.06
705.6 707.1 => -0.04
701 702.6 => -0.05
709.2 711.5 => 0.06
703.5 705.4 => -0.10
